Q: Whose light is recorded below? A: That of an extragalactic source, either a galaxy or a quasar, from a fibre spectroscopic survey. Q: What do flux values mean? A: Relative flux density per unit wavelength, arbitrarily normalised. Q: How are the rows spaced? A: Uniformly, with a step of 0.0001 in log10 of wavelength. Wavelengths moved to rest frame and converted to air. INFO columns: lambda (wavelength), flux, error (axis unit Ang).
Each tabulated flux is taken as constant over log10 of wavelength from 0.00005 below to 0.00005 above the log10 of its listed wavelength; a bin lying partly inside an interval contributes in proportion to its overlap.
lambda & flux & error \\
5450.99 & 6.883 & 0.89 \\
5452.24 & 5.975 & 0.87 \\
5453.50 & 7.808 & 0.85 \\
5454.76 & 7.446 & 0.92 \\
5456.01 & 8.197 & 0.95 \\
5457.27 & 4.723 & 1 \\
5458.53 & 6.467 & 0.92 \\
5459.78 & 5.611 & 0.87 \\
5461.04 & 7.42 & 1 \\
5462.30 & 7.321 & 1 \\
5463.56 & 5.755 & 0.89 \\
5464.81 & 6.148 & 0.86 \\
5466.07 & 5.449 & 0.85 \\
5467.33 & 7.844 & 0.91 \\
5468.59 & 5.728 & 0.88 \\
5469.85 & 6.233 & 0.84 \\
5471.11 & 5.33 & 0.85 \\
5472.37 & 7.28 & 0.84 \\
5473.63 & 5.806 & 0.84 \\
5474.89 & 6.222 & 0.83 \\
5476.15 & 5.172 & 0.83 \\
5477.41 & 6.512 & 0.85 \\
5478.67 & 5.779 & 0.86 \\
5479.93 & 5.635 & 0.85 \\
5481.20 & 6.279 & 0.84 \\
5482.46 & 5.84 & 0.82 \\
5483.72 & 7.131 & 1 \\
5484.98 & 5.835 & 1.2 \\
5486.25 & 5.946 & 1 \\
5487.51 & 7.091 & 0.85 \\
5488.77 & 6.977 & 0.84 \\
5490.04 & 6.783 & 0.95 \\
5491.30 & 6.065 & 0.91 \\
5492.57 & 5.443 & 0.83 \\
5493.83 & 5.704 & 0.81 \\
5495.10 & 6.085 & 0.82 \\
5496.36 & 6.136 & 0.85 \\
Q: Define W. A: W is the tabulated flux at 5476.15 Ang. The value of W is 5.172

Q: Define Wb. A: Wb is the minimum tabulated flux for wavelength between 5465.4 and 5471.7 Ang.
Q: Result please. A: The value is 5.33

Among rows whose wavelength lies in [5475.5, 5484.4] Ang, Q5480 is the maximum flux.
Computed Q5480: 7.131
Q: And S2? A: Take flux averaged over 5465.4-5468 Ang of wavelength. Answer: 6.62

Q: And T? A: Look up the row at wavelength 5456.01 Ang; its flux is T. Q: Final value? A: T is 8.197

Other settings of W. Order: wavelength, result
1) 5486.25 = 5.946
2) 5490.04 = 6.783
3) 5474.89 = 6.222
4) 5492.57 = 5.443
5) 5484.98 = 5.835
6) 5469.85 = 6.233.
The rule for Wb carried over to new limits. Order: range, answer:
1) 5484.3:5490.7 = 5.835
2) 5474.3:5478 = 5.172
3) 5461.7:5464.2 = 5.755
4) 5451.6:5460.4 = 4.723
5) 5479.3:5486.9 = 5.635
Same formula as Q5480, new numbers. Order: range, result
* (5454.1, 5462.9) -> 8.197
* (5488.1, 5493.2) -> 6.977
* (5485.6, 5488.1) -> 7.091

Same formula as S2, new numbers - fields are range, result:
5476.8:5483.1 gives 6.01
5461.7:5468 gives 6.5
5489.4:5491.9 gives 6.42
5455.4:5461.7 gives 6.48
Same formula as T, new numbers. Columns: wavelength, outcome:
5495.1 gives 6.085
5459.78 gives 5.611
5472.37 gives 7.28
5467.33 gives 7.844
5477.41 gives 6.512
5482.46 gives 5.84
